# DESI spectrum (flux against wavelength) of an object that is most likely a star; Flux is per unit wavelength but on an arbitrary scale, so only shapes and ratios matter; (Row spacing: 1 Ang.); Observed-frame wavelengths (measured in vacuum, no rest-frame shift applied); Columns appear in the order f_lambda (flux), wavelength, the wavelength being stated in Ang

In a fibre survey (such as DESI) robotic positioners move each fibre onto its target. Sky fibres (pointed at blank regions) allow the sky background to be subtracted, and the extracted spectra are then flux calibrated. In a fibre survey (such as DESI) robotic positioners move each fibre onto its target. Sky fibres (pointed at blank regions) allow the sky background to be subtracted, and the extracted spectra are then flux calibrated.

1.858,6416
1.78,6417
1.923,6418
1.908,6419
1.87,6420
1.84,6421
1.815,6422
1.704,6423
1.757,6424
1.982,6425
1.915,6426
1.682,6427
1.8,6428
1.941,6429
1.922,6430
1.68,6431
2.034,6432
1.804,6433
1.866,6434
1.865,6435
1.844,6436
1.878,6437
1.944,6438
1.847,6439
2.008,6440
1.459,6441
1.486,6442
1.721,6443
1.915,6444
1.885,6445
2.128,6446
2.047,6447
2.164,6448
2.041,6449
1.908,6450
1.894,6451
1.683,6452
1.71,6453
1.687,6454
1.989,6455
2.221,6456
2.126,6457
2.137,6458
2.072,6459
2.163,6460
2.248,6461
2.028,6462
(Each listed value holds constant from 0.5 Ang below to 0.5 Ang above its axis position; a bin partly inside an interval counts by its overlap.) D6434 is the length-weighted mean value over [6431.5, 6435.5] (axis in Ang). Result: 1.89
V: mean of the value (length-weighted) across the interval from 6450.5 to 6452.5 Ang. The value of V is 1.79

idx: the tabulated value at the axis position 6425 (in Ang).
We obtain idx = 1.982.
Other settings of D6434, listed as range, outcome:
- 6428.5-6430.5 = 1.93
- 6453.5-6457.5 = 2.01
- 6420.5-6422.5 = 1.83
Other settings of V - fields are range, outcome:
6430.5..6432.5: 1.86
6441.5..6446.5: 1.83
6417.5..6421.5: 1.89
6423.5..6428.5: 1.83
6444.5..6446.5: 2.01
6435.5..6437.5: 1.86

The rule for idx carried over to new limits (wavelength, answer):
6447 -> 2.047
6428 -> 1.8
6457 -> 2.126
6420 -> 1.87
